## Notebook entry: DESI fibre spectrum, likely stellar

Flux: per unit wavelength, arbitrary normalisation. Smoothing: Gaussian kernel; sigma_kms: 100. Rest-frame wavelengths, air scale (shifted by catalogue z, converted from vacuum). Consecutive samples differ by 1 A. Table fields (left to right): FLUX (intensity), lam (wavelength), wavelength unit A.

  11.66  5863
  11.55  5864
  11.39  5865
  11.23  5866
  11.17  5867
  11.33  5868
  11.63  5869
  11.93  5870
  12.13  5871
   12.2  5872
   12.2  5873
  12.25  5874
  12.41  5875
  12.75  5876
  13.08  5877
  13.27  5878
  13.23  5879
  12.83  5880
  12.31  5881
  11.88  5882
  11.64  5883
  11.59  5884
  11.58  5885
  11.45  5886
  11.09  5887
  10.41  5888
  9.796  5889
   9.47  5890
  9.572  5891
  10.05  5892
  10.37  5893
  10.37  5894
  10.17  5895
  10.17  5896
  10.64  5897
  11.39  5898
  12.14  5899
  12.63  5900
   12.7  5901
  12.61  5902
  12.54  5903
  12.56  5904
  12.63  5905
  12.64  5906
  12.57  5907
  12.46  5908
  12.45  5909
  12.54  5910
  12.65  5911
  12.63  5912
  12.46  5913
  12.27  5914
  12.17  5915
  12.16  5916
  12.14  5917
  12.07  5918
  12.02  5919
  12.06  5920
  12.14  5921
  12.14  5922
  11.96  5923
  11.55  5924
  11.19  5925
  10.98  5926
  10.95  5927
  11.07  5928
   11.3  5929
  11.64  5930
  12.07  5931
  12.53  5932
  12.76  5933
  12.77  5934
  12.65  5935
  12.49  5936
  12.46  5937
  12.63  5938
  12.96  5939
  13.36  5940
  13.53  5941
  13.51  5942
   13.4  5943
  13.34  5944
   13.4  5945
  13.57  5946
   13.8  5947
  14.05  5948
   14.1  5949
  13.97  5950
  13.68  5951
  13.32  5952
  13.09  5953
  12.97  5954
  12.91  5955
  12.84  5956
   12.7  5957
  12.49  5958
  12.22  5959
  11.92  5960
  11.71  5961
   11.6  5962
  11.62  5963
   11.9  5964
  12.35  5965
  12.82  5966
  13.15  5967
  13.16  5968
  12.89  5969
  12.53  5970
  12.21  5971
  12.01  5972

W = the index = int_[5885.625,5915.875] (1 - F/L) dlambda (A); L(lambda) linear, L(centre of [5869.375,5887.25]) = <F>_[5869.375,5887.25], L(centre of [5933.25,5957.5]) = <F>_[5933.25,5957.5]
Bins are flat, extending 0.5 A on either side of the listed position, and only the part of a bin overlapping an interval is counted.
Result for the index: 2.3 A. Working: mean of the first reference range 12.2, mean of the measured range 11.6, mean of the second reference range 13.2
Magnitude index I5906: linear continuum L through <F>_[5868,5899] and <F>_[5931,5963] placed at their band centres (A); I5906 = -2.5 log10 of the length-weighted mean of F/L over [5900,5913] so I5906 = -0.05 mag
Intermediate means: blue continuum 11.5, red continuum 13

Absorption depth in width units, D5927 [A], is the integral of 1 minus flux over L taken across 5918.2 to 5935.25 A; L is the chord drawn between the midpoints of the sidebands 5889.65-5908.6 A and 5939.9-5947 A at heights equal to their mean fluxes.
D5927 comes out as 1.2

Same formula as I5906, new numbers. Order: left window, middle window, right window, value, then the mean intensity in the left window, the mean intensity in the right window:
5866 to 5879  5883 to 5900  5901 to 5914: 0.16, 12.2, 12.6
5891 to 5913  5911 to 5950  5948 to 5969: -0.02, 11.8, 12.8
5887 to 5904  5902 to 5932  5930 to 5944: -0.02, 11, 12.8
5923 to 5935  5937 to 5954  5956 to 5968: -0.12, 11.8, 12.3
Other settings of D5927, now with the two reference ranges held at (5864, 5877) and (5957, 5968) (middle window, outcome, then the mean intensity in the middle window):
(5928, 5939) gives -0.1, 12.3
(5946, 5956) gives -1.1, 13.5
